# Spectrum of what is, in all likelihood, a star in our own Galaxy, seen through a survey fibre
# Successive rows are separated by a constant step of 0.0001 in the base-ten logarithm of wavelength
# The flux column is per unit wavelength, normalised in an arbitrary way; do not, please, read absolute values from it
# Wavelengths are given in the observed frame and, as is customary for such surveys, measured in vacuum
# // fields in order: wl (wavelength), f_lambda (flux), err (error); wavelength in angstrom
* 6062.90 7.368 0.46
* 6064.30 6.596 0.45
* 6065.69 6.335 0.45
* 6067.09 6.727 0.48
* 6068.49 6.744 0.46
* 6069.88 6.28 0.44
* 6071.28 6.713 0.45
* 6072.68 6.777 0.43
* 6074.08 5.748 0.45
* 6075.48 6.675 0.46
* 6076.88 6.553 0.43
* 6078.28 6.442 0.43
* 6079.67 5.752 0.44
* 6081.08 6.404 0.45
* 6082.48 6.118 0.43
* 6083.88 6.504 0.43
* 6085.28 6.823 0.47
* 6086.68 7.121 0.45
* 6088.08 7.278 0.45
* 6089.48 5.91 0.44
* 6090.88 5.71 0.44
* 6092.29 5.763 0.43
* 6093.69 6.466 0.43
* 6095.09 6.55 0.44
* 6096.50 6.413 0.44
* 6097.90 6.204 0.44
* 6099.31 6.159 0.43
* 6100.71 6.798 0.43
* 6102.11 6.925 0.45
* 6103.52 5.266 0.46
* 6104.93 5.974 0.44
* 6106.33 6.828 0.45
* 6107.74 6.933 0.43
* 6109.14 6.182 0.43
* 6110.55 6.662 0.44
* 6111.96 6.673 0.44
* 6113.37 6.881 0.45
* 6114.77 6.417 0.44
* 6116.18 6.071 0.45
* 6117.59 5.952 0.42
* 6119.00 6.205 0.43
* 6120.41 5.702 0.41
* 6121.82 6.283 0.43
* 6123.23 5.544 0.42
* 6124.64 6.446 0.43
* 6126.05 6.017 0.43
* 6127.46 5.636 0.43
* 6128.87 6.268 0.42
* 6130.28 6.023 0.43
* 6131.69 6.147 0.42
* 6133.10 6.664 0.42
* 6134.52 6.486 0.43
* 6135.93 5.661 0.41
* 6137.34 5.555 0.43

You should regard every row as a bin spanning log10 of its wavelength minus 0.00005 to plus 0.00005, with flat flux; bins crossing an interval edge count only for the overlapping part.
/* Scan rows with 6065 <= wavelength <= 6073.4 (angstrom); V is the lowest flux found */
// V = 6.28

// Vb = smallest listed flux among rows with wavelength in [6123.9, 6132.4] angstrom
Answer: 5.636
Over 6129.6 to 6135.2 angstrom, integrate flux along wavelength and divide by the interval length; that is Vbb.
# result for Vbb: 6.33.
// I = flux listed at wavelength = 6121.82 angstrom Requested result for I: 6.283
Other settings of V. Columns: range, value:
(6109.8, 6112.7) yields 6.662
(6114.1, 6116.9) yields 6.071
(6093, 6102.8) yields 6.159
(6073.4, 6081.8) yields 5.748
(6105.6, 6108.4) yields 6.828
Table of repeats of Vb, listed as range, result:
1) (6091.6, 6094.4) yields 5.763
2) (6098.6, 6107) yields 5.266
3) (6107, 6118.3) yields 5.952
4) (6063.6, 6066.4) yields 6.335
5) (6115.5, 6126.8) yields 5.544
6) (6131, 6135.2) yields 6.147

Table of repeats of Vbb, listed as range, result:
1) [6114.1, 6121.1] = 6.06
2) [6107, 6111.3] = 6.59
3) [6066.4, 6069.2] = 6.74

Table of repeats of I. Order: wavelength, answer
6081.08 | 6.404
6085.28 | 6.823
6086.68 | 7.121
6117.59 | 5.952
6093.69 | 6.466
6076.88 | 6.553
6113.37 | 6.881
